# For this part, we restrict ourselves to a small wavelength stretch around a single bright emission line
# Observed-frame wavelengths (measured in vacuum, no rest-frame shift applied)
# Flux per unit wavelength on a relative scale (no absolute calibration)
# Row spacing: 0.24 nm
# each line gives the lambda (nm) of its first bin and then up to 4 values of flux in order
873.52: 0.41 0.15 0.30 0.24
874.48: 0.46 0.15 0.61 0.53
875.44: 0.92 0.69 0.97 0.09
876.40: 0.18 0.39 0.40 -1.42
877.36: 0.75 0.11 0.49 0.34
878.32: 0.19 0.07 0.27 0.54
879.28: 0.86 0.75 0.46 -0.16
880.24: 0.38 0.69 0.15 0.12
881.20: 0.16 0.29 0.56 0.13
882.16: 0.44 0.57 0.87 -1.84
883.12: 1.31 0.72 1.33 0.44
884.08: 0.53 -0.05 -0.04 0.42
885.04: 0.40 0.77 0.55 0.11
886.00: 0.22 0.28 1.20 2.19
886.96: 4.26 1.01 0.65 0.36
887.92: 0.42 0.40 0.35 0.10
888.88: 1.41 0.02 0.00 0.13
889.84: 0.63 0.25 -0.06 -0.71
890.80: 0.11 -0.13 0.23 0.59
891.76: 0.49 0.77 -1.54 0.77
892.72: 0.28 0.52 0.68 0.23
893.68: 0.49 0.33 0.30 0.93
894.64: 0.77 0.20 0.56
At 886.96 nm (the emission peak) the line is H-beta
